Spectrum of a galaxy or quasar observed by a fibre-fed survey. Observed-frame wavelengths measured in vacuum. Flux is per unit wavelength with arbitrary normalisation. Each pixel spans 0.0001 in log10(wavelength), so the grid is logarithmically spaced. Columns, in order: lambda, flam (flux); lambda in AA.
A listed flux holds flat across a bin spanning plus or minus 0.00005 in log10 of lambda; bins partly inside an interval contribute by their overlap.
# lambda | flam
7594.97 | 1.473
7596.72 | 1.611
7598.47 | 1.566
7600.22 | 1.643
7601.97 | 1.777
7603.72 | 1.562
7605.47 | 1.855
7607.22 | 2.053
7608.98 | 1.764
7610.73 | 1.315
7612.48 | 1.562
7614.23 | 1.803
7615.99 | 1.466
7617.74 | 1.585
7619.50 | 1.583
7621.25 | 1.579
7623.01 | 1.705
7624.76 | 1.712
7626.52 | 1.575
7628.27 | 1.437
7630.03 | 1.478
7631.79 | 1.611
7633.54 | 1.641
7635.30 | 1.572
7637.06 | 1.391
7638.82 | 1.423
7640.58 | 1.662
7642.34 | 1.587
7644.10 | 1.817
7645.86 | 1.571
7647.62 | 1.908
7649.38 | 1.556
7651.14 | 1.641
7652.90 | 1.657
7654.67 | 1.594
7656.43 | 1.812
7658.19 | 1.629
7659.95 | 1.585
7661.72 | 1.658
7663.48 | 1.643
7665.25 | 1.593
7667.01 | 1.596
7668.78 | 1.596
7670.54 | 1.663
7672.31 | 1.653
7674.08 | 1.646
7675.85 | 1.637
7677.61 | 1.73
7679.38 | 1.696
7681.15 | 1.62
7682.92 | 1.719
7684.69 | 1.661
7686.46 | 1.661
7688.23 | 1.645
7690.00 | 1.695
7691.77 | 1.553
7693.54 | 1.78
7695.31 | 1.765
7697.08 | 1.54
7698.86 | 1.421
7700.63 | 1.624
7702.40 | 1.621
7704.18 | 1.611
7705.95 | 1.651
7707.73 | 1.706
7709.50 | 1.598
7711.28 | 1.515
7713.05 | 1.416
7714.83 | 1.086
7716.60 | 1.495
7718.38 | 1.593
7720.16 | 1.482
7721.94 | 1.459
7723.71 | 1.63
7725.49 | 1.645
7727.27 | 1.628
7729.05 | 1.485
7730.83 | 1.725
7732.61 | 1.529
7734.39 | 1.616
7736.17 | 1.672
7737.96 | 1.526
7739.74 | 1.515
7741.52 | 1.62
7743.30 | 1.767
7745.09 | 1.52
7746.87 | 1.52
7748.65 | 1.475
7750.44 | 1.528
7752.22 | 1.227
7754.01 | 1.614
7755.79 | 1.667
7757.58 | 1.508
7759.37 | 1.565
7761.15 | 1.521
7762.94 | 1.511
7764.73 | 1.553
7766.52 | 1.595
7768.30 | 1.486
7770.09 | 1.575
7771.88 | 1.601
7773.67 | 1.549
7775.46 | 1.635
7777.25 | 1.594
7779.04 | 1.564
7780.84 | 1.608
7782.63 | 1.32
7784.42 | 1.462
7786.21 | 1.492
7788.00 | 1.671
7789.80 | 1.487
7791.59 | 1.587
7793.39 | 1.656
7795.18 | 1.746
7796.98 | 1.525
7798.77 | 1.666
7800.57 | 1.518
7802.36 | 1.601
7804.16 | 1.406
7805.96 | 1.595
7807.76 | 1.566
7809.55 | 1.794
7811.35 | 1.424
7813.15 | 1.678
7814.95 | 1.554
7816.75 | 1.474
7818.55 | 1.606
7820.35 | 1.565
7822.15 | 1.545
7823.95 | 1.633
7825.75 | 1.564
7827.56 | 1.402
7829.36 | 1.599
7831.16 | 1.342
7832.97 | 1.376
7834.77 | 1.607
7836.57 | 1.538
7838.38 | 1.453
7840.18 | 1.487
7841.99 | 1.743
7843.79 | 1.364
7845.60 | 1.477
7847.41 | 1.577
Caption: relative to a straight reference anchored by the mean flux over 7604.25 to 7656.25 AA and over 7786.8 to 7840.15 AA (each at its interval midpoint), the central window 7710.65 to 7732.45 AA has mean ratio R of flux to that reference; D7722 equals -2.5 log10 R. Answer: 0.05 mag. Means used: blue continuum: 1.63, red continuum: 1.56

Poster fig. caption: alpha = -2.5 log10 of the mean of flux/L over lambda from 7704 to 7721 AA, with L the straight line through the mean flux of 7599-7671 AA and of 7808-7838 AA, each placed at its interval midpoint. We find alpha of 0.058 mag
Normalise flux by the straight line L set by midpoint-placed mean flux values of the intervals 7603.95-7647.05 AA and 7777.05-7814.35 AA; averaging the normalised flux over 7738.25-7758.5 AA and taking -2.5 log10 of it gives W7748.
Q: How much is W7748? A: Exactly 0.028 mag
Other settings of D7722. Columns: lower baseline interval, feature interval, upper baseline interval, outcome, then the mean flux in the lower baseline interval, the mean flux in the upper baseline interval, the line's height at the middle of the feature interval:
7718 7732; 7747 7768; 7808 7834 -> 0.03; 1.58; 1.54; 1.57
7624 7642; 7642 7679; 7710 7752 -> -0.08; 1.55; 1.54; 1.55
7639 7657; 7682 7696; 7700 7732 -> -0.06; 1.67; 1.55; 1.6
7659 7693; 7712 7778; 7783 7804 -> 0.04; 1.65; 1.57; 1.6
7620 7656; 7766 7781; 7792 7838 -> 0.00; 1.61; 1.56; 1.57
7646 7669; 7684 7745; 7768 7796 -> 0.02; 1.65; 1.57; 1.61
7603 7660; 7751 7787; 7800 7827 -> 0.03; 1.63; 1.57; 1.58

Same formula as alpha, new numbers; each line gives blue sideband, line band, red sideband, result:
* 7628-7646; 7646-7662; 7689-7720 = -0.07 mag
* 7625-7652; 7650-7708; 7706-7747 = -0.05 mag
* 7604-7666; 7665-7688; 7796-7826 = -0.03 mag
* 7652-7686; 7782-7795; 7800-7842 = 0.02 mag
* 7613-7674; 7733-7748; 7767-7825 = 0.00 mag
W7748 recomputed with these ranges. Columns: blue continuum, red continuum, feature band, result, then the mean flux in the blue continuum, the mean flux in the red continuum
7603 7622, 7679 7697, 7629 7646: 0.06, 1.65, 1.67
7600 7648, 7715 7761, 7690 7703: -0.03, 1.63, 1.55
